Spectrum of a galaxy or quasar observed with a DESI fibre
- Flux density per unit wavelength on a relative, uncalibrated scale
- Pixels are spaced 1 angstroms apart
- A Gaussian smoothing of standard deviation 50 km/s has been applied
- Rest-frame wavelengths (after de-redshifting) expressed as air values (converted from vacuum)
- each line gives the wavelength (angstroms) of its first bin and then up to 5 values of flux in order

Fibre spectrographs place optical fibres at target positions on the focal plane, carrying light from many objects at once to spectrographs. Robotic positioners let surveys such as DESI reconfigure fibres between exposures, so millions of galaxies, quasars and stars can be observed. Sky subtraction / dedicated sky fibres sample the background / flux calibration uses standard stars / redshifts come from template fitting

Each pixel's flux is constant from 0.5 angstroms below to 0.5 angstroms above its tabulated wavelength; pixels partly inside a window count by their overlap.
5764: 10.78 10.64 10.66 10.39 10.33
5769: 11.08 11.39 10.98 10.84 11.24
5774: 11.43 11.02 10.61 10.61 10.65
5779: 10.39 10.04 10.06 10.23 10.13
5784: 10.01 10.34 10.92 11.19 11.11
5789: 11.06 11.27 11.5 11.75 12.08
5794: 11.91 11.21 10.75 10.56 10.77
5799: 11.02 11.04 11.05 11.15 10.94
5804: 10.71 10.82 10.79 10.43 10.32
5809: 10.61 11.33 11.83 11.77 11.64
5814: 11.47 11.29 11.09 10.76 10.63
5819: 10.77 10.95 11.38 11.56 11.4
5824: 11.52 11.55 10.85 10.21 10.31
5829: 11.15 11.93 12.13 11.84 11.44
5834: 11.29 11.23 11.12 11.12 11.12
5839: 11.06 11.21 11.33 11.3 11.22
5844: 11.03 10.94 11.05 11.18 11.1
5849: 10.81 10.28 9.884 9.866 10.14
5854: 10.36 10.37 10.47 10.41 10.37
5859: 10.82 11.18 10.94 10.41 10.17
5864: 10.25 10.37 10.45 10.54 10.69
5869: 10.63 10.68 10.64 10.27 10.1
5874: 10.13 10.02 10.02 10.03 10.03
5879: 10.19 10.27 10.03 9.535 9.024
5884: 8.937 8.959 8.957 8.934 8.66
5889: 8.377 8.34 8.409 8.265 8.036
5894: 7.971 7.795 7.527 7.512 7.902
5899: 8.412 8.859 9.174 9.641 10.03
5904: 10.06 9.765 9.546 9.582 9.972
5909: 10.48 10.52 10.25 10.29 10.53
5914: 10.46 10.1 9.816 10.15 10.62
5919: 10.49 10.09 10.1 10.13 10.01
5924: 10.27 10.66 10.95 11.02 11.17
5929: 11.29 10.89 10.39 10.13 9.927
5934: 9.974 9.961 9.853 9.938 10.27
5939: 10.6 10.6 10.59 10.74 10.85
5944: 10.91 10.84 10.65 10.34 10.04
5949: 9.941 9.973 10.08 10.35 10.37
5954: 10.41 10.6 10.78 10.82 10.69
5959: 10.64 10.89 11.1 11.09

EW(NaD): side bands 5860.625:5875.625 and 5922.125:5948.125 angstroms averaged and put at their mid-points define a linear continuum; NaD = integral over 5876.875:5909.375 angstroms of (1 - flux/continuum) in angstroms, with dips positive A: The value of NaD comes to 4.3 angstroms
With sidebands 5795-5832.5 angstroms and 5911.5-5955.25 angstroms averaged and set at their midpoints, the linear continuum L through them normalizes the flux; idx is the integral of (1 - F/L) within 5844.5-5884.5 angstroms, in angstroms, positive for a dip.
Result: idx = 1.7 angstroms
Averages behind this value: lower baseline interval 11.1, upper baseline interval 10.4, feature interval 10.3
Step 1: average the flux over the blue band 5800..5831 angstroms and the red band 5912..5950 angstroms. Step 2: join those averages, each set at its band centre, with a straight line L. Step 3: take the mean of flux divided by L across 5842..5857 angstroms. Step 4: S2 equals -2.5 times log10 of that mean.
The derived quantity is 0.03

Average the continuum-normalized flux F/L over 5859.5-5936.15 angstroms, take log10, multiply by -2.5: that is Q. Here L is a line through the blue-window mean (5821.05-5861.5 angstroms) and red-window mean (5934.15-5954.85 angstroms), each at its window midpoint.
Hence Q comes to 0.09 mag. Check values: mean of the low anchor 11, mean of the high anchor 10.4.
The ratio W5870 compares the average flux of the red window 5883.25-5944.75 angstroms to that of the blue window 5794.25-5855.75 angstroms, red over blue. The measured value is 0.9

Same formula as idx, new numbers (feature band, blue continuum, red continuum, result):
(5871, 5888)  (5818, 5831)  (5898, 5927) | 1.19 angstroms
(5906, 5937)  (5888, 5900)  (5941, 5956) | -3.47 angstroms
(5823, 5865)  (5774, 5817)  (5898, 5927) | -1.36 angstroms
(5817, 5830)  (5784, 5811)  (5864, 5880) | -0.33 angstroms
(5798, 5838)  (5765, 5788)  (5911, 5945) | -2.01 angstroms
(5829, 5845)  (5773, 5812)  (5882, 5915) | -1.87 angstroms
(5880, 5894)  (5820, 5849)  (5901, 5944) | 2.42 angstroms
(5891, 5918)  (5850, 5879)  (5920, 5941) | 2.72 angstroms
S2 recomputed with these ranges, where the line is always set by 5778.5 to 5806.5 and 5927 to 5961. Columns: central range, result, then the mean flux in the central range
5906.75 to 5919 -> 0.03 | 10.3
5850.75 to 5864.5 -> 0.03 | 10.4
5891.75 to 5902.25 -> 0.27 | 8.25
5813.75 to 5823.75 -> -0.03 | 11.1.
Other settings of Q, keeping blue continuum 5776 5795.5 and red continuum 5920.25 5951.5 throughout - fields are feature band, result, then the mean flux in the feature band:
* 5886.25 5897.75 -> 0.276 mag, 8.18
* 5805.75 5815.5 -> -0.037 mag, 11.2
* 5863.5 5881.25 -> 0.032 mag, 10.3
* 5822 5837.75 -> -0.054 mag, 11.3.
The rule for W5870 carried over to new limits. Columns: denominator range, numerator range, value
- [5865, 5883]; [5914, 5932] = 1.02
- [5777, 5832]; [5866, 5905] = 0.85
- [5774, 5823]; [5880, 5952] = 0.89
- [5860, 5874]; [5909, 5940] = 0.99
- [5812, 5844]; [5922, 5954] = 0.93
